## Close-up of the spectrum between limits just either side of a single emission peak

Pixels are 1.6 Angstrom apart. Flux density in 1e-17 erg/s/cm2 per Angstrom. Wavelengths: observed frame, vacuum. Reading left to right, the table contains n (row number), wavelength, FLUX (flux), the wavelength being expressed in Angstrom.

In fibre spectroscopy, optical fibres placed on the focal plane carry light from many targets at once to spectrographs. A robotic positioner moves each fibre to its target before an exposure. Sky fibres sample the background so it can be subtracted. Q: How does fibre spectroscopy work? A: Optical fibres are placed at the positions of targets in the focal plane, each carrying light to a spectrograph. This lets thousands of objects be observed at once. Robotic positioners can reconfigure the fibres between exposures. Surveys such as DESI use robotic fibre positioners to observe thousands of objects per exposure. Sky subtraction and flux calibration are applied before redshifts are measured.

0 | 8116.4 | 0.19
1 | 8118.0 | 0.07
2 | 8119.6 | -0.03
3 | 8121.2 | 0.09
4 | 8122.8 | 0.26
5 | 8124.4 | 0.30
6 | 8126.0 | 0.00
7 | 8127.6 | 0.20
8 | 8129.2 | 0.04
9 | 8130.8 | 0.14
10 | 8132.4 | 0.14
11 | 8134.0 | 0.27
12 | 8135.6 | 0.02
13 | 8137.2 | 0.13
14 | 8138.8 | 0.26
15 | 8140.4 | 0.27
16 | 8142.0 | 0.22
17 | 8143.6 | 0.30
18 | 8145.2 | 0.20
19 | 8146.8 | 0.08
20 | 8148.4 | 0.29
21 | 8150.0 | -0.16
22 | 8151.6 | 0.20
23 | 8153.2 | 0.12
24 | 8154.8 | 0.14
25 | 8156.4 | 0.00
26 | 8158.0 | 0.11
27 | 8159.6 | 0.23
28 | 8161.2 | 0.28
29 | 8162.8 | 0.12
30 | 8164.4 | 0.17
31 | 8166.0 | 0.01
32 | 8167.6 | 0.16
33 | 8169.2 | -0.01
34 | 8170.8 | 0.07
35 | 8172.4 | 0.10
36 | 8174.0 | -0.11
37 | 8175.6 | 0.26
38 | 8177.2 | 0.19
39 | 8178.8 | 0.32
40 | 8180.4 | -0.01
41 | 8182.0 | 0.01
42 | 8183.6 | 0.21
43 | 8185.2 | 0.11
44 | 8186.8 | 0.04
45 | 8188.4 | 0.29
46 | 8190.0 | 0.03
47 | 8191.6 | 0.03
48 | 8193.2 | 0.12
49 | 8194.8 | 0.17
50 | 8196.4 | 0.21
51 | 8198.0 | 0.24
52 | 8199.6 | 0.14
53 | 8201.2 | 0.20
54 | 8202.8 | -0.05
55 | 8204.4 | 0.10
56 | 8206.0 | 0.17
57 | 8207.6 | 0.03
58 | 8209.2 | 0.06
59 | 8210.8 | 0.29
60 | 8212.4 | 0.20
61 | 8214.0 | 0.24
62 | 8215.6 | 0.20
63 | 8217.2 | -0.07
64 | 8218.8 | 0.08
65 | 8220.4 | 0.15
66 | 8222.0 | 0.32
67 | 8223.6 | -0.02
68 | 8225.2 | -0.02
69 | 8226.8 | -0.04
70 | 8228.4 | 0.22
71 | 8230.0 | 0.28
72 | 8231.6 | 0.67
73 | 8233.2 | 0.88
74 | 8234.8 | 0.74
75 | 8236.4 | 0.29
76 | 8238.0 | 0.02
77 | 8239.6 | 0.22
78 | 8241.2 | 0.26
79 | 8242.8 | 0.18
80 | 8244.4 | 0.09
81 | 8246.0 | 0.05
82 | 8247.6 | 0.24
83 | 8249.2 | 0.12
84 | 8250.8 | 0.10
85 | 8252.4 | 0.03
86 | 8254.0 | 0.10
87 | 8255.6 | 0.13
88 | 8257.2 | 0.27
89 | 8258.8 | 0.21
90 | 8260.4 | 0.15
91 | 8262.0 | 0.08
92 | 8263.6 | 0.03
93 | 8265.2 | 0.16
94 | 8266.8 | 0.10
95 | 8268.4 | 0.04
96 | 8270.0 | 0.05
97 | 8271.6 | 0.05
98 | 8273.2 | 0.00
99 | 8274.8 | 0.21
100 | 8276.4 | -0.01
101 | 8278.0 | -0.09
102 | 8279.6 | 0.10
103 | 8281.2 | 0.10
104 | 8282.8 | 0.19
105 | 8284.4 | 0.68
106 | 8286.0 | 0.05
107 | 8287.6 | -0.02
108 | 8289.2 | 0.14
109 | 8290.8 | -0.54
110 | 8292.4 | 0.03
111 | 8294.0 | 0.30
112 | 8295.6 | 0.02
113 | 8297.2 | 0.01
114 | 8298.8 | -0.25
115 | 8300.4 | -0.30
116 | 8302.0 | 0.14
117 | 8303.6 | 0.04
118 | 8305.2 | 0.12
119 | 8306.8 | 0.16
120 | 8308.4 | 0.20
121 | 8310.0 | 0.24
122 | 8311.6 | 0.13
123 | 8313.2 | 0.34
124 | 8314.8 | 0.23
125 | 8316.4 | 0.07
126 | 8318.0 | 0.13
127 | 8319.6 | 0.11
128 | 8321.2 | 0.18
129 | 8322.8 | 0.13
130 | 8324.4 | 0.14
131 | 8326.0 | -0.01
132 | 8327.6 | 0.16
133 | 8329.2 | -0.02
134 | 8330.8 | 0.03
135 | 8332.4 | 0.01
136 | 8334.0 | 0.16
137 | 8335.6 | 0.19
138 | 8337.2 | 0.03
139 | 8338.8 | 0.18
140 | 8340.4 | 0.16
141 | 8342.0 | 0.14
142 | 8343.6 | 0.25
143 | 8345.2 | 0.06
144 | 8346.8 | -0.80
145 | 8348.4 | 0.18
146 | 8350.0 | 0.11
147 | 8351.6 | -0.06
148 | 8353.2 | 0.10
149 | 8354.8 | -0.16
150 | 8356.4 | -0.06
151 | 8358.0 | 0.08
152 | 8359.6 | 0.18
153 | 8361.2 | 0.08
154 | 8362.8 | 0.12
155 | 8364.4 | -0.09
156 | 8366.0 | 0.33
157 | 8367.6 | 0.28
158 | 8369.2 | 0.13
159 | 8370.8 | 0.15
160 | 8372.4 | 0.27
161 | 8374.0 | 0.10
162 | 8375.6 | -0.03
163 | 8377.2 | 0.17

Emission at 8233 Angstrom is Hgamma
